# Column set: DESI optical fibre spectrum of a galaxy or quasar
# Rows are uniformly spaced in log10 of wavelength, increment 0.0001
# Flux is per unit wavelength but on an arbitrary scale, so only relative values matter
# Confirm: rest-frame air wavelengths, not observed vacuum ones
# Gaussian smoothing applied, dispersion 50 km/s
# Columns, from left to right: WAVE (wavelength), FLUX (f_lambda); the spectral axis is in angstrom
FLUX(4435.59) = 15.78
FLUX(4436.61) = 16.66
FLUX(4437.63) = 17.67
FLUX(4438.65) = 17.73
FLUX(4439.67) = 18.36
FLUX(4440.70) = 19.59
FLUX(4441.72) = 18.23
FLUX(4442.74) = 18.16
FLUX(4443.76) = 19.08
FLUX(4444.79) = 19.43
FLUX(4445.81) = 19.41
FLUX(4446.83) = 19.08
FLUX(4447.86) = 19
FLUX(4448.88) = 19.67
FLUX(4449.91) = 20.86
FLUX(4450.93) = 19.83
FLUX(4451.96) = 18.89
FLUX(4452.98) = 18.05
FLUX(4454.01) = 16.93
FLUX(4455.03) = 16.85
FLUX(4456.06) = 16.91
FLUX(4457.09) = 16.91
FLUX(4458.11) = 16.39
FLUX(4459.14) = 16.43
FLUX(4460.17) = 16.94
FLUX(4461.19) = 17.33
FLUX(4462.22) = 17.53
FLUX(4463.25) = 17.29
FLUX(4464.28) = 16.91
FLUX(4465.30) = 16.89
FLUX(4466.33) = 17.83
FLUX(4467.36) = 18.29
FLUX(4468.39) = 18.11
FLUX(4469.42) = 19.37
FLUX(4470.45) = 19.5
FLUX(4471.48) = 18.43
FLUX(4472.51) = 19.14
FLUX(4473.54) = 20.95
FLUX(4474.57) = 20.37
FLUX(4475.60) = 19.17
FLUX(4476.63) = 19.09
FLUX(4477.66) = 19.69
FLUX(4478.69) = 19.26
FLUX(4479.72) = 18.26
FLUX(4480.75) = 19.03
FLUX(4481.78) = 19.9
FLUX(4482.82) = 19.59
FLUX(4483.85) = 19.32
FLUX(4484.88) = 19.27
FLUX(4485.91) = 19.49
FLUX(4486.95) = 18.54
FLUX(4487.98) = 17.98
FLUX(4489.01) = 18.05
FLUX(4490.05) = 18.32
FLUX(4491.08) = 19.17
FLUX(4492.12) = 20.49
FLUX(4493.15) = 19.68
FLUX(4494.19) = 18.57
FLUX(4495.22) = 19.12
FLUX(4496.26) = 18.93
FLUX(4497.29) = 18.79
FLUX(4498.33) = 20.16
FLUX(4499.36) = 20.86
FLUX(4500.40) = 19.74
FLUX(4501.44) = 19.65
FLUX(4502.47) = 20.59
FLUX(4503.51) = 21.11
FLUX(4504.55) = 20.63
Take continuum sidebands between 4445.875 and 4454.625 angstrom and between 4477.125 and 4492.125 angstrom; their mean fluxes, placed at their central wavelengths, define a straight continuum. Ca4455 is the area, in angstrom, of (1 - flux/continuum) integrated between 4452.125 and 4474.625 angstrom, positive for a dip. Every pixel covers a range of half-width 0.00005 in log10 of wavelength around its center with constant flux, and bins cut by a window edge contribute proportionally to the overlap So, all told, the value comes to 1.4 angstrom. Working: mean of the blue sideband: 19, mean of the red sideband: 19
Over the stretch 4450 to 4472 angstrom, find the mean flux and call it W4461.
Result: 17.8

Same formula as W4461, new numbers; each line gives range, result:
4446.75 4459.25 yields 18.2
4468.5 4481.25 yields 19.3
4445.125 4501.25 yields 18.7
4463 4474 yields 18.4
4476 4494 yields 19.1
